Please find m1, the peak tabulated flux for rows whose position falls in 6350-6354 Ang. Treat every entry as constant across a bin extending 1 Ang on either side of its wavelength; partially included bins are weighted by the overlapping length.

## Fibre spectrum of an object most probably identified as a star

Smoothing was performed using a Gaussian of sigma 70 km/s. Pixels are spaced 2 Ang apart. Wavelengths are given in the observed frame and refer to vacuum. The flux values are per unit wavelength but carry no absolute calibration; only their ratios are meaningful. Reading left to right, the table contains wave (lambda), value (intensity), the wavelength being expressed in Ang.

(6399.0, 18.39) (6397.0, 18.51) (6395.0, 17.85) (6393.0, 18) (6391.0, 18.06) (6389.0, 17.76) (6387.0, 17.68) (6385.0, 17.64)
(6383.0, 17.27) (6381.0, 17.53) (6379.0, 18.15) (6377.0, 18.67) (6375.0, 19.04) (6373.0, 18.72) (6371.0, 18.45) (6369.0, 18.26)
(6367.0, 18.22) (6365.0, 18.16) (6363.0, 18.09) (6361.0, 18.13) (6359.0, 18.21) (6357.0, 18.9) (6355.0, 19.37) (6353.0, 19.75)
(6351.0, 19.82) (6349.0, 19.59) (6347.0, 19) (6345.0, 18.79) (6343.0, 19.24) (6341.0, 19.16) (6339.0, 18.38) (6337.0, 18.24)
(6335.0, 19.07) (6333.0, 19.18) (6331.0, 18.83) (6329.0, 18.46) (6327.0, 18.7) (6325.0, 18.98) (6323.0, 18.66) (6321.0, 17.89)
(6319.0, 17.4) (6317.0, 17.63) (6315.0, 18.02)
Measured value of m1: 19.82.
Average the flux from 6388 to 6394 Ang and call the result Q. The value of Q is 17.9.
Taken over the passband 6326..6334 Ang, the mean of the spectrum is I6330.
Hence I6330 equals 18.8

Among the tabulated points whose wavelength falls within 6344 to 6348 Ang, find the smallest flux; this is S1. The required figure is 18.79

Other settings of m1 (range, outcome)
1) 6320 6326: 18.98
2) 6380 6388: 17.68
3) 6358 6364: 18.21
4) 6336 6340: 18.38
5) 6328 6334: 19.18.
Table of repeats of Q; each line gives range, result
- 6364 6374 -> 18.4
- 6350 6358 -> 19.5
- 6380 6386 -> 17.5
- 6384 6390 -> 17.7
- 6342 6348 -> 19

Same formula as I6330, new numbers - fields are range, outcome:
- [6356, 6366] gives 18.3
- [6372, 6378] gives 18.8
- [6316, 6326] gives 18.1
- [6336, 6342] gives 18.6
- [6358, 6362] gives 18.2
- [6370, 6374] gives 18.6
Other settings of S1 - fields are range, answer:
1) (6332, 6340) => 18.24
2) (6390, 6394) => 18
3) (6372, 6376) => 18.72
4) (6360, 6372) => 18.09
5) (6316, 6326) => 17.4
